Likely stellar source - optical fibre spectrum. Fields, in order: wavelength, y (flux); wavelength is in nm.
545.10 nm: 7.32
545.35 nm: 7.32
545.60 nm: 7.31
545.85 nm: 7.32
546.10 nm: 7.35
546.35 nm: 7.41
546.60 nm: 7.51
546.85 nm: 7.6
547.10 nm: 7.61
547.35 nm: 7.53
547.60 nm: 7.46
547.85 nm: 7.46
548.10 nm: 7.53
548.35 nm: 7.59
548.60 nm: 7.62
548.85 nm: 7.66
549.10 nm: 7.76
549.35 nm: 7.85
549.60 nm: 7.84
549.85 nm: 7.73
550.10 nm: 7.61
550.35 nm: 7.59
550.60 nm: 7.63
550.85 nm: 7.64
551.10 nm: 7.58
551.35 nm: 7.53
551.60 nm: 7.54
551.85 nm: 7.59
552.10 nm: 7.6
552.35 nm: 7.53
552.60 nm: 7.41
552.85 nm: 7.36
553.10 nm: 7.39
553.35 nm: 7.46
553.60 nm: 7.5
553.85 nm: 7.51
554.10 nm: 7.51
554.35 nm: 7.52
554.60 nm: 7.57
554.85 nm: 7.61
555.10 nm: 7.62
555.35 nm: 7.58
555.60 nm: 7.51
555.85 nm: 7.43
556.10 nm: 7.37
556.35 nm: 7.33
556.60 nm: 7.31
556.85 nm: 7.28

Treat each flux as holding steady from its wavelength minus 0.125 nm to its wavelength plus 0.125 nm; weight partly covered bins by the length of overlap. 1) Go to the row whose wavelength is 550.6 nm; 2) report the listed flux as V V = 7.63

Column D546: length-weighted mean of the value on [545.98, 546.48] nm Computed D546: 7.38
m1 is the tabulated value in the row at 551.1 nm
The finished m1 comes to 7.58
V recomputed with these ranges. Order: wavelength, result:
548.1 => 7.53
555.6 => 7.51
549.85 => 7.73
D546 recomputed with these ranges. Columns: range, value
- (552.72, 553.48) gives 7.4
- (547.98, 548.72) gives 7.58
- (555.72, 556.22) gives 7.4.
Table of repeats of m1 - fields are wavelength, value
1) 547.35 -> 7.53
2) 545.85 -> 7.32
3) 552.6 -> 7.41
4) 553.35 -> 7.46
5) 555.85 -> 7.43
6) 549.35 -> 7.85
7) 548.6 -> 7.62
